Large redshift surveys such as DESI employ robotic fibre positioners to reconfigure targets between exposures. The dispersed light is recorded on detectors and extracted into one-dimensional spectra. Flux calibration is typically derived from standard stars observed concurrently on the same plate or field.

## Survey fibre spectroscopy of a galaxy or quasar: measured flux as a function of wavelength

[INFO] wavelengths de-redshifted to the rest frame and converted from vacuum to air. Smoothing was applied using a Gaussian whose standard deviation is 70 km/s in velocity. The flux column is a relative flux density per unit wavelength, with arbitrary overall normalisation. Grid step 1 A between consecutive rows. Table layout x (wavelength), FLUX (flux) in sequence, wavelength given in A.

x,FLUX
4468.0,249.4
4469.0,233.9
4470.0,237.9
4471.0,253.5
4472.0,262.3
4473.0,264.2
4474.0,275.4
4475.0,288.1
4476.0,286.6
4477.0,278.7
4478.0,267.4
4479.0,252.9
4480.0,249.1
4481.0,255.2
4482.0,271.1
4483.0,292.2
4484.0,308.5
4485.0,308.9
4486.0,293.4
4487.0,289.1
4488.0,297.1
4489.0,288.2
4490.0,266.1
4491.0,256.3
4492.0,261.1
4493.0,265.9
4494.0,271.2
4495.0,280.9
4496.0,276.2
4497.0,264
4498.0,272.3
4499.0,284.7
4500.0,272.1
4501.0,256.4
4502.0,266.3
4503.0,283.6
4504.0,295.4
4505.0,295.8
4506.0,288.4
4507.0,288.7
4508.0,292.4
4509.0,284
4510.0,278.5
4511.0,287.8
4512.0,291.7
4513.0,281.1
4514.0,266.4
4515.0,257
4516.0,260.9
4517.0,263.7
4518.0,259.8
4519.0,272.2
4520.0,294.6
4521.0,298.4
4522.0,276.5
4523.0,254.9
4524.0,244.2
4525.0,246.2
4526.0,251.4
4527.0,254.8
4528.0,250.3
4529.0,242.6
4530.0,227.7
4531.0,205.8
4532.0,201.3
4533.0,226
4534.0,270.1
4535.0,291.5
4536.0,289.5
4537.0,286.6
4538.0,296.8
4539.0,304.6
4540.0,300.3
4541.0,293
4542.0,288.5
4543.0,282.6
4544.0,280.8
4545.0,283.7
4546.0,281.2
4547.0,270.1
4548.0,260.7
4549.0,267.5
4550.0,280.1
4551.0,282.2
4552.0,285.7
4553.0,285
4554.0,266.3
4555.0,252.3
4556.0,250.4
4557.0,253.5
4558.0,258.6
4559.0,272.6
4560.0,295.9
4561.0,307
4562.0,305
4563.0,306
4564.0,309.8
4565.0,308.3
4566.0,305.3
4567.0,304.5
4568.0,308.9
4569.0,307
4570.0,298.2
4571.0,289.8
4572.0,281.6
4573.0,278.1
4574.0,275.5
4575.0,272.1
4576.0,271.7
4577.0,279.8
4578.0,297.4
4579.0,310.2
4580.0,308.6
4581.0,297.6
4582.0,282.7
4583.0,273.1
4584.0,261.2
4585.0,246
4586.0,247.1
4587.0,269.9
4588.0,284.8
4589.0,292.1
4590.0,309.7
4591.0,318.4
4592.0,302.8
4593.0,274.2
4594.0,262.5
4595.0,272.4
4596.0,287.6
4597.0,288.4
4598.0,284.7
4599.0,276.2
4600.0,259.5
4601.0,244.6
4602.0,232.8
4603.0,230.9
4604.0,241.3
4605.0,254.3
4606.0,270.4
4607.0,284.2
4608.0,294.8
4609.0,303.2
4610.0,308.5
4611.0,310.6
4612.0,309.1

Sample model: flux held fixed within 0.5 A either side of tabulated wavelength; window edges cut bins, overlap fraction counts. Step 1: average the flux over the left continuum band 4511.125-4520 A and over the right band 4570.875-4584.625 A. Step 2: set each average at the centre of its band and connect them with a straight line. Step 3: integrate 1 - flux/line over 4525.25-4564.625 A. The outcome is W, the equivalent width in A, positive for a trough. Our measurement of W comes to 0.7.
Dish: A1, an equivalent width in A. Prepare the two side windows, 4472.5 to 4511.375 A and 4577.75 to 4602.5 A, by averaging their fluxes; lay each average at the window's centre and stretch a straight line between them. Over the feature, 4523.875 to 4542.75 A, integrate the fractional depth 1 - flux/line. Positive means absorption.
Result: 1.11 A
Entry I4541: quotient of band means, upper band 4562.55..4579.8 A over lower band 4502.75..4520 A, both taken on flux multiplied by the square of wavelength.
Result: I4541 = 1.08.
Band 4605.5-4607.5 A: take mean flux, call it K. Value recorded 277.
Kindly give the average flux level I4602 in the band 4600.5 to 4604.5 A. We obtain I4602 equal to 237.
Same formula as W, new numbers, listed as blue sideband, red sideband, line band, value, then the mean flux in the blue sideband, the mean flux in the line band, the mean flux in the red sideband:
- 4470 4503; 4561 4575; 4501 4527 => 0.7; 274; 274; 298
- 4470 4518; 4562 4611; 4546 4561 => 0.5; 276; 272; 283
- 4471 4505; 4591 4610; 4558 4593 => -2.1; 276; 290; 273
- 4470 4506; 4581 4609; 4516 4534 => 1.5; 275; 252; 273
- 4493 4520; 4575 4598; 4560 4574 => -0.9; 277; 300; 283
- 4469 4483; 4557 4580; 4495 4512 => -0.5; 265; 281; 292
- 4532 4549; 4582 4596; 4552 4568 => -0.4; 279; 286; 279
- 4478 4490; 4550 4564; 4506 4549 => 1.5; 281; 270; 280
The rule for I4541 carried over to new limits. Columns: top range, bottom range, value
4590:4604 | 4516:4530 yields 1.08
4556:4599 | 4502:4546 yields 1.08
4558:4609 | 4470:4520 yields 1.07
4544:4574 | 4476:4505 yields 1.06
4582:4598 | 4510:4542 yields 1.08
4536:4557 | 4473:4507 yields 1.03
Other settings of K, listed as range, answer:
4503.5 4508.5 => 292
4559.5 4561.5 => 301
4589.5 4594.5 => 294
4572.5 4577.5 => 275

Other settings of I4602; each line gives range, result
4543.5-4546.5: 282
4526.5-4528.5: 253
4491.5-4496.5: 271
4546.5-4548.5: 265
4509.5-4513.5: 285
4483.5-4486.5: 304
